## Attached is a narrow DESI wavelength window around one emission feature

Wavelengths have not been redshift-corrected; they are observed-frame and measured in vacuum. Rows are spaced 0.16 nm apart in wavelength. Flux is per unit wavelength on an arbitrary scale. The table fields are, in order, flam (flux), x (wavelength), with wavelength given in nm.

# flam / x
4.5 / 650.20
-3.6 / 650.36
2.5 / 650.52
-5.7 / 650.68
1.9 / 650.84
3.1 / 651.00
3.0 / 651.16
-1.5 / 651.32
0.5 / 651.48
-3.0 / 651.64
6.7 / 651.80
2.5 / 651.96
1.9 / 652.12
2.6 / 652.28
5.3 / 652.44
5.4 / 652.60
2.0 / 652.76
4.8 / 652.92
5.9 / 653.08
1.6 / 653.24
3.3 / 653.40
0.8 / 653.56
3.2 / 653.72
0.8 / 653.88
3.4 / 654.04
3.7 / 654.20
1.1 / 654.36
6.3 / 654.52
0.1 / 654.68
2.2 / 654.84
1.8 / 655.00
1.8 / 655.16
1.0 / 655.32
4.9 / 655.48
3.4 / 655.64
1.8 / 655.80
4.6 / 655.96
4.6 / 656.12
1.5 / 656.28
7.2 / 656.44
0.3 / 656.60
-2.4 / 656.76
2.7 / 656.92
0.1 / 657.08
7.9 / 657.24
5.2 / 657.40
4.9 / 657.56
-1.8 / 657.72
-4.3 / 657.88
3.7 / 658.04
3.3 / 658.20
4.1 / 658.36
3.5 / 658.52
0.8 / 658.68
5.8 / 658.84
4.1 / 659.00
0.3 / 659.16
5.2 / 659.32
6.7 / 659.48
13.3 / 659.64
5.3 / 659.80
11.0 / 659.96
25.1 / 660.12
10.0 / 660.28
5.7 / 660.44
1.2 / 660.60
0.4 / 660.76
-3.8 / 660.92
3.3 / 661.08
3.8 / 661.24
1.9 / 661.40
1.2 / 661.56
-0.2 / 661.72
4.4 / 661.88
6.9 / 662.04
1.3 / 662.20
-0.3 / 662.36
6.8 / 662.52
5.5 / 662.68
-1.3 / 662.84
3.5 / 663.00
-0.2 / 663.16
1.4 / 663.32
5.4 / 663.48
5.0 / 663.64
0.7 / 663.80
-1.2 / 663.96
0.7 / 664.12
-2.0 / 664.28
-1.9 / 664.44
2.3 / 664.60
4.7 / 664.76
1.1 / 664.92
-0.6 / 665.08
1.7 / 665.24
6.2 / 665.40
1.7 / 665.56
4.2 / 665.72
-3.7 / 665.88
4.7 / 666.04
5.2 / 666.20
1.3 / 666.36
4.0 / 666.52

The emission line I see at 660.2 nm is [O II]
